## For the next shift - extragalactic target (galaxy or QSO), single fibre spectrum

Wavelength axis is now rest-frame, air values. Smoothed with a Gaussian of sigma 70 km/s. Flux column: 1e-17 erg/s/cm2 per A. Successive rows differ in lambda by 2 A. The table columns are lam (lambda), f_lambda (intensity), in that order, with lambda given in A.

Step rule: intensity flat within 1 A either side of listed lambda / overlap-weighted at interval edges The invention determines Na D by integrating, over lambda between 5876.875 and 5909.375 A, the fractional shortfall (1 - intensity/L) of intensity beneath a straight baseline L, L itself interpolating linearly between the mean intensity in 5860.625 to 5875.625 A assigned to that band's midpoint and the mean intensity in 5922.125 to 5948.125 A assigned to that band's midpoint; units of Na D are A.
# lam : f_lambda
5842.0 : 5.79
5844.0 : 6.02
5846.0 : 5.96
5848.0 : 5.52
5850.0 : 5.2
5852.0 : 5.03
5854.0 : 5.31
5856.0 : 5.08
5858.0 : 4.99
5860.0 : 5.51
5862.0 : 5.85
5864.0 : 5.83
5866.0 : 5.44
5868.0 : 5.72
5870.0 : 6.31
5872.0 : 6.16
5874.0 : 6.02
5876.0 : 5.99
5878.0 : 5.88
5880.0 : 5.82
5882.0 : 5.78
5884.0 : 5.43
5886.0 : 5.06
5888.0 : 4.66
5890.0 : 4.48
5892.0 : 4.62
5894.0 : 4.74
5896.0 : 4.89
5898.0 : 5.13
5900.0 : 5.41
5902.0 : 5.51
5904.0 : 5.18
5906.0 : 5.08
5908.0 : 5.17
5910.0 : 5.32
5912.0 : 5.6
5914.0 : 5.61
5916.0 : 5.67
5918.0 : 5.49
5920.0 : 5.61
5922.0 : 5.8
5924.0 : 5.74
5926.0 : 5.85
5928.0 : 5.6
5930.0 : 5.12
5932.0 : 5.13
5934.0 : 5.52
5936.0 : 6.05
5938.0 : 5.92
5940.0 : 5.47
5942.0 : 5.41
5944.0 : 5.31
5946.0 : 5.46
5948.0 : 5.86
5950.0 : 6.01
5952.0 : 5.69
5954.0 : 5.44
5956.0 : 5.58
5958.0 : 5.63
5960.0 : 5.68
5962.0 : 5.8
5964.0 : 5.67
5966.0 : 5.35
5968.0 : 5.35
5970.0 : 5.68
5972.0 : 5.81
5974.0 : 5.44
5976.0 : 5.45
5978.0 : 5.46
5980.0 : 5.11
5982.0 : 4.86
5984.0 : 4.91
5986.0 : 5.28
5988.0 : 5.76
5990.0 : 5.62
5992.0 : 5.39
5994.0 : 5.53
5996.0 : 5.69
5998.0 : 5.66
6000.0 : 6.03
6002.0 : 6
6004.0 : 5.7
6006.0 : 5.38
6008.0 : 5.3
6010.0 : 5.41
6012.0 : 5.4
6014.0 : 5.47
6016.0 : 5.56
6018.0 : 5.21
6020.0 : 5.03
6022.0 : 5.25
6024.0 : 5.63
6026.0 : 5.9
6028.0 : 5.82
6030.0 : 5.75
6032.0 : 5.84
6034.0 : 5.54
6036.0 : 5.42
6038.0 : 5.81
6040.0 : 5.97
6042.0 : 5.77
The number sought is 3.3 A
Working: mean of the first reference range 5.9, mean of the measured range 5.18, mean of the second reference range 5.57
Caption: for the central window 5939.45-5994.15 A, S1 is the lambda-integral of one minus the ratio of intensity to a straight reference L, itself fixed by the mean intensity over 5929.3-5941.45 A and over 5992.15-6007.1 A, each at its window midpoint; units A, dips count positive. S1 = 1.1 A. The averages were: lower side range 5.54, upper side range 5.69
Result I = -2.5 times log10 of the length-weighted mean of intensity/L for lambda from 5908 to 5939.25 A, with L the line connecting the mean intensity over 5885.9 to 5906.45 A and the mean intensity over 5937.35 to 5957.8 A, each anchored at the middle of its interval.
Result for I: -0.05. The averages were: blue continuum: 4.97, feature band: 5.59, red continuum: 5.61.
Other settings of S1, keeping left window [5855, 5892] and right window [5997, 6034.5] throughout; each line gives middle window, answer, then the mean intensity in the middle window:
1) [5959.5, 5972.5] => -0.12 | 5.61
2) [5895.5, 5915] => 0.84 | 5.3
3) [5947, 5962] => -0.41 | 5.71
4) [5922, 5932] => -0.02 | 5.55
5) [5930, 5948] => 0.07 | 5.53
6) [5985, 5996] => 0.07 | 5.53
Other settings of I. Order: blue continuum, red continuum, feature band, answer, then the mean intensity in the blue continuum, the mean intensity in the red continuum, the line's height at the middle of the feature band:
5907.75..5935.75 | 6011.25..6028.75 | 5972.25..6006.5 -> 0.00 mag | 5.54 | 5.47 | 5.49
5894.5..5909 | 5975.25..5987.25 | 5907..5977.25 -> -0.08 mag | 5.18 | 5.18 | 5.18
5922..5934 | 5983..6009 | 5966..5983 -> 0.03 mag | 5.52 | 5.56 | 5.54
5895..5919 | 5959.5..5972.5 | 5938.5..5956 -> -0.01 mag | 5.34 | 5.61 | 5.52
